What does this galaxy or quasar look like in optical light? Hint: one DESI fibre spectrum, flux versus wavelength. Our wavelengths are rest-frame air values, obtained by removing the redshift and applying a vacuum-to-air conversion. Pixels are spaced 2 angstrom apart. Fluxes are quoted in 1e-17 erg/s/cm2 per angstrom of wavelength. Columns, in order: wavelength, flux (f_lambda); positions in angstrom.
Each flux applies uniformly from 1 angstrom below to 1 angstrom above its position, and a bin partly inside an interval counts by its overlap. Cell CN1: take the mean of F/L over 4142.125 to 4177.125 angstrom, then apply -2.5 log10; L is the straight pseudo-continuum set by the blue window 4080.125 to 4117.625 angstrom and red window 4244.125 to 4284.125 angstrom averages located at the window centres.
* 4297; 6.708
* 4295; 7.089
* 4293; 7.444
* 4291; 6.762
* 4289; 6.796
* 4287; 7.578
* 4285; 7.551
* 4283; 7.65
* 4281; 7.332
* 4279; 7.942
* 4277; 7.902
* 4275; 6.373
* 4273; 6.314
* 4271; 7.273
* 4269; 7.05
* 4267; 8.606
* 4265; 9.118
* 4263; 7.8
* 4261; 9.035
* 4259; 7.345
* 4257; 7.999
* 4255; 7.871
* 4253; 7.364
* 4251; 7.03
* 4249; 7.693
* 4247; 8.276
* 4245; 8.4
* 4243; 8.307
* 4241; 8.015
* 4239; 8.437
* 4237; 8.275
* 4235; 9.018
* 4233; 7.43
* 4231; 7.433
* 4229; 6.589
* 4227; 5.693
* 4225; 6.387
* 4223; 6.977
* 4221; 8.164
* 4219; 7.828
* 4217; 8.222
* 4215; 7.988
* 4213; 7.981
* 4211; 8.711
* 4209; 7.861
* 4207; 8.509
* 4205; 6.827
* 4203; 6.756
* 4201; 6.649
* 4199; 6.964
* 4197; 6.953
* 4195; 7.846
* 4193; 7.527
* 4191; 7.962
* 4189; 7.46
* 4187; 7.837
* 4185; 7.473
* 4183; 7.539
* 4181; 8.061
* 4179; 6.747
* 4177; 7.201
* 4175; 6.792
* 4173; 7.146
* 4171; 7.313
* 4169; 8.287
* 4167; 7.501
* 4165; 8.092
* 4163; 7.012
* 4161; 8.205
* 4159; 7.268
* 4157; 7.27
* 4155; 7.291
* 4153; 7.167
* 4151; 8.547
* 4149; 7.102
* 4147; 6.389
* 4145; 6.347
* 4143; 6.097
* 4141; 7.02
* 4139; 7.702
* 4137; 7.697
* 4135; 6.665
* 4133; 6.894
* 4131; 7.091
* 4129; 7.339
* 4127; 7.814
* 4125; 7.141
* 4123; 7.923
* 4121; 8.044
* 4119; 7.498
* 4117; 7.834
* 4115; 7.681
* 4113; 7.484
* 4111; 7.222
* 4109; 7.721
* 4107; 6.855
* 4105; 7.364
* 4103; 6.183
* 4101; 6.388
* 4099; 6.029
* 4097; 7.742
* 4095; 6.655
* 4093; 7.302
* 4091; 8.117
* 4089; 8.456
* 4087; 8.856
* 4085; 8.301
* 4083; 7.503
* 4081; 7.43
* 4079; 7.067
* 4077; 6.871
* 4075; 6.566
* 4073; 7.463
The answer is 0.04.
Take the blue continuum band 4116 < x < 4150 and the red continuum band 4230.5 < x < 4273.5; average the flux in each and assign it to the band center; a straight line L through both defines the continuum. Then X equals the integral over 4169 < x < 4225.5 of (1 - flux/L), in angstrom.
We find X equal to 0.7 angstrom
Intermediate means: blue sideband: 7.21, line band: 7.51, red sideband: 7.94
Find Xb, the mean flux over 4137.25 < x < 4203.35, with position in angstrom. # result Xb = 7.33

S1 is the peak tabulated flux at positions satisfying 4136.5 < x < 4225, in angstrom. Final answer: 8.711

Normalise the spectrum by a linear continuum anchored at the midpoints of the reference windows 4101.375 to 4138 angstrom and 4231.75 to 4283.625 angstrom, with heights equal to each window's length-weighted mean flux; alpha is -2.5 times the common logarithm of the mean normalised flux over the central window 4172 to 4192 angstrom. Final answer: 0.02 mag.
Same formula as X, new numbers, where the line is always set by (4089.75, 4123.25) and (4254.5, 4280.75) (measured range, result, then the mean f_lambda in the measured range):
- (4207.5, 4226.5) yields -0.4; 7.75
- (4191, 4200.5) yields 0.2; 7.35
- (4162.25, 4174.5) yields -0.1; 7.54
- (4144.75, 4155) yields 0.3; 7.18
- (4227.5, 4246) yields -0.7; 7.93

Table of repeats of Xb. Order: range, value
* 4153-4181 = 7.41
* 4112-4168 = 7.36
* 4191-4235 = 7.44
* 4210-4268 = 7.86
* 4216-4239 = 7.5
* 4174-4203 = 7.34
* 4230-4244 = 8.13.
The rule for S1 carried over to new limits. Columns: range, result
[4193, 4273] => 9.118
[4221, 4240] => 9.018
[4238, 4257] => 8.437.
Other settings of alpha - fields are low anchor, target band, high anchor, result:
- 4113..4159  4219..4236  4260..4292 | 0.03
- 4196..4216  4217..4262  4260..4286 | -0.02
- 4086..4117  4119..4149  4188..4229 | 0.03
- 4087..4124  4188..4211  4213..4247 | 0.03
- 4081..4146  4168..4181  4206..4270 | 0.04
